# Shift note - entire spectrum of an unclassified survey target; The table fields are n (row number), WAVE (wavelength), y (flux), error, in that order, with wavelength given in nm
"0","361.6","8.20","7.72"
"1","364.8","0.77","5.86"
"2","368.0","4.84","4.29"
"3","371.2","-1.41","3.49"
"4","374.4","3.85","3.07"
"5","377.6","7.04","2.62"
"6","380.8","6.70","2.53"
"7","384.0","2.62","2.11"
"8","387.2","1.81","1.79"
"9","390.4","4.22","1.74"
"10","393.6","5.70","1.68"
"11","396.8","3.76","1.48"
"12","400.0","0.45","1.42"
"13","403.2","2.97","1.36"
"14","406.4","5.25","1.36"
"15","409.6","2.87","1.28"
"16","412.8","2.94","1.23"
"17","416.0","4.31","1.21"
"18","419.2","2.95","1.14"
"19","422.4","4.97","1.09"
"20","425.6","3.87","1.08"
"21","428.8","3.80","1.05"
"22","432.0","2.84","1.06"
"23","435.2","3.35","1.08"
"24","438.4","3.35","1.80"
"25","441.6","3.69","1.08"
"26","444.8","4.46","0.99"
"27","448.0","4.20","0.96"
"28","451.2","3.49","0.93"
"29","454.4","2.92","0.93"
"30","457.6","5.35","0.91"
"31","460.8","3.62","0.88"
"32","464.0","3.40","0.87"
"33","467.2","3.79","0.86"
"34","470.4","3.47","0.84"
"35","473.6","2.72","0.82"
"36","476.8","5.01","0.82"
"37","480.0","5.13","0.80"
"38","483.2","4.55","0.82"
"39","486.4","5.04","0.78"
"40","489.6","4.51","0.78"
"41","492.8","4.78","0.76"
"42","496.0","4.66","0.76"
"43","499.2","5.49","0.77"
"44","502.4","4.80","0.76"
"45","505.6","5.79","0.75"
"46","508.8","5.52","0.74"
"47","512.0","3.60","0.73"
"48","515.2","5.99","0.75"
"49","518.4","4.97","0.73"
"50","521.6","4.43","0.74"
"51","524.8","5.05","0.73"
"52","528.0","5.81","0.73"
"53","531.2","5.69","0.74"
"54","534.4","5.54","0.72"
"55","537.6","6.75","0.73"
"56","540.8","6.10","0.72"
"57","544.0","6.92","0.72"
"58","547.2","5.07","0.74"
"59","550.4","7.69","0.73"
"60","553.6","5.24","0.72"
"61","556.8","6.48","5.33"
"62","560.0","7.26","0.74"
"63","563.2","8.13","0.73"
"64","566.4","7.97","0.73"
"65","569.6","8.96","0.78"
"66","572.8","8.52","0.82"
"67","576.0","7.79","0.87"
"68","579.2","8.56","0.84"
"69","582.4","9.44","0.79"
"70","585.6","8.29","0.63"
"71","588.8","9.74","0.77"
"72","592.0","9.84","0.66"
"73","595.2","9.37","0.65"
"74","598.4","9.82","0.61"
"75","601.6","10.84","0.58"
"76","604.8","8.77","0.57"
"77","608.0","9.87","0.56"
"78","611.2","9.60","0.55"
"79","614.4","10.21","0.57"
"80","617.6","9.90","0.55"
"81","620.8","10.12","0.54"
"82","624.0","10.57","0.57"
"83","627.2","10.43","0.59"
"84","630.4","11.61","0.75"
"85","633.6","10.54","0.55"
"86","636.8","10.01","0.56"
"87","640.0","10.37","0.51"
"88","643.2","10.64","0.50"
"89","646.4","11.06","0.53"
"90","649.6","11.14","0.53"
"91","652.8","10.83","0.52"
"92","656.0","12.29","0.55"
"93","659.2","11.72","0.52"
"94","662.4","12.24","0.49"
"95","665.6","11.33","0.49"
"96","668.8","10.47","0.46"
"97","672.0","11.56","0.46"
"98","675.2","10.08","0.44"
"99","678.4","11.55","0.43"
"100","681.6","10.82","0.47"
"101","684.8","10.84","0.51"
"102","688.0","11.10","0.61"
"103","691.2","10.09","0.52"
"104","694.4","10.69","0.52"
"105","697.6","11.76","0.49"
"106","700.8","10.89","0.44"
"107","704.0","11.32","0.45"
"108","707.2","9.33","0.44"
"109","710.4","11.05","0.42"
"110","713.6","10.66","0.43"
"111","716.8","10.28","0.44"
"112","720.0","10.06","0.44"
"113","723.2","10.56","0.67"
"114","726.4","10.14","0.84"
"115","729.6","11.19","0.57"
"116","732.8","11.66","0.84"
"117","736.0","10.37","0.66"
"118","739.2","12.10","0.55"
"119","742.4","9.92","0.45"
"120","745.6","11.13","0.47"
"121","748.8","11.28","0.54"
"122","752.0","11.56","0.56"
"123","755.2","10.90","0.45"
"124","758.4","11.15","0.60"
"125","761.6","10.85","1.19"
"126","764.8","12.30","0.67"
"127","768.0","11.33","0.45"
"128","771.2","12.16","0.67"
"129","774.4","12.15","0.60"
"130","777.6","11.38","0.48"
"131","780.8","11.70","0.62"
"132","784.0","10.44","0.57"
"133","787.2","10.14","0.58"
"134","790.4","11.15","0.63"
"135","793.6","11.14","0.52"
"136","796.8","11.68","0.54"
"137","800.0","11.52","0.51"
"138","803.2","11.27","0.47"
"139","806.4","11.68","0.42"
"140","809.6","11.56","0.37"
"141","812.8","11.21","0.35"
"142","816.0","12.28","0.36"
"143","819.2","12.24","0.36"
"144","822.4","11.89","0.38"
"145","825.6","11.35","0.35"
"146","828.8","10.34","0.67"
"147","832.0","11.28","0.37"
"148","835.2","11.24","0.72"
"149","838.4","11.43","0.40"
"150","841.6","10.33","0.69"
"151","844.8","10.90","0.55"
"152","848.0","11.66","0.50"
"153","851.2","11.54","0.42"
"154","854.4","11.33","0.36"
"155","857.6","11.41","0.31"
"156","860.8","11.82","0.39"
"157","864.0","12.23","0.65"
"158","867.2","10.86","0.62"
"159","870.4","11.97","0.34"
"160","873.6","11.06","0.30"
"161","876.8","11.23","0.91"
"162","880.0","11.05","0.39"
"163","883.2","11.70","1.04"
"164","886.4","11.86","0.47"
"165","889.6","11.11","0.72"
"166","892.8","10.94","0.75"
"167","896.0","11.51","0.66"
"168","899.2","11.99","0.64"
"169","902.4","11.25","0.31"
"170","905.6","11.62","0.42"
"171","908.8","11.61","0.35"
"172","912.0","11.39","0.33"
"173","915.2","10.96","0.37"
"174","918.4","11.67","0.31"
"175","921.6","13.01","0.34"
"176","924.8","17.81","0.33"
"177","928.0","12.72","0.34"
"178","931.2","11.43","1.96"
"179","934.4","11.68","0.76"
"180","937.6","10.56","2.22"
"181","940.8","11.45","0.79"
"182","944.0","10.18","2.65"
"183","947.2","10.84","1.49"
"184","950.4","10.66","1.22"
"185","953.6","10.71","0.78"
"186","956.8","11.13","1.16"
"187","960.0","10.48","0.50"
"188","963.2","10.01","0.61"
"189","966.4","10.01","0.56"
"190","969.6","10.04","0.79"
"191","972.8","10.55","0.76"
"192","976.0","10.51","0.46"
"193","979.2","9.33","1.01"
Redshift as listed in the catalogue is 0.407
